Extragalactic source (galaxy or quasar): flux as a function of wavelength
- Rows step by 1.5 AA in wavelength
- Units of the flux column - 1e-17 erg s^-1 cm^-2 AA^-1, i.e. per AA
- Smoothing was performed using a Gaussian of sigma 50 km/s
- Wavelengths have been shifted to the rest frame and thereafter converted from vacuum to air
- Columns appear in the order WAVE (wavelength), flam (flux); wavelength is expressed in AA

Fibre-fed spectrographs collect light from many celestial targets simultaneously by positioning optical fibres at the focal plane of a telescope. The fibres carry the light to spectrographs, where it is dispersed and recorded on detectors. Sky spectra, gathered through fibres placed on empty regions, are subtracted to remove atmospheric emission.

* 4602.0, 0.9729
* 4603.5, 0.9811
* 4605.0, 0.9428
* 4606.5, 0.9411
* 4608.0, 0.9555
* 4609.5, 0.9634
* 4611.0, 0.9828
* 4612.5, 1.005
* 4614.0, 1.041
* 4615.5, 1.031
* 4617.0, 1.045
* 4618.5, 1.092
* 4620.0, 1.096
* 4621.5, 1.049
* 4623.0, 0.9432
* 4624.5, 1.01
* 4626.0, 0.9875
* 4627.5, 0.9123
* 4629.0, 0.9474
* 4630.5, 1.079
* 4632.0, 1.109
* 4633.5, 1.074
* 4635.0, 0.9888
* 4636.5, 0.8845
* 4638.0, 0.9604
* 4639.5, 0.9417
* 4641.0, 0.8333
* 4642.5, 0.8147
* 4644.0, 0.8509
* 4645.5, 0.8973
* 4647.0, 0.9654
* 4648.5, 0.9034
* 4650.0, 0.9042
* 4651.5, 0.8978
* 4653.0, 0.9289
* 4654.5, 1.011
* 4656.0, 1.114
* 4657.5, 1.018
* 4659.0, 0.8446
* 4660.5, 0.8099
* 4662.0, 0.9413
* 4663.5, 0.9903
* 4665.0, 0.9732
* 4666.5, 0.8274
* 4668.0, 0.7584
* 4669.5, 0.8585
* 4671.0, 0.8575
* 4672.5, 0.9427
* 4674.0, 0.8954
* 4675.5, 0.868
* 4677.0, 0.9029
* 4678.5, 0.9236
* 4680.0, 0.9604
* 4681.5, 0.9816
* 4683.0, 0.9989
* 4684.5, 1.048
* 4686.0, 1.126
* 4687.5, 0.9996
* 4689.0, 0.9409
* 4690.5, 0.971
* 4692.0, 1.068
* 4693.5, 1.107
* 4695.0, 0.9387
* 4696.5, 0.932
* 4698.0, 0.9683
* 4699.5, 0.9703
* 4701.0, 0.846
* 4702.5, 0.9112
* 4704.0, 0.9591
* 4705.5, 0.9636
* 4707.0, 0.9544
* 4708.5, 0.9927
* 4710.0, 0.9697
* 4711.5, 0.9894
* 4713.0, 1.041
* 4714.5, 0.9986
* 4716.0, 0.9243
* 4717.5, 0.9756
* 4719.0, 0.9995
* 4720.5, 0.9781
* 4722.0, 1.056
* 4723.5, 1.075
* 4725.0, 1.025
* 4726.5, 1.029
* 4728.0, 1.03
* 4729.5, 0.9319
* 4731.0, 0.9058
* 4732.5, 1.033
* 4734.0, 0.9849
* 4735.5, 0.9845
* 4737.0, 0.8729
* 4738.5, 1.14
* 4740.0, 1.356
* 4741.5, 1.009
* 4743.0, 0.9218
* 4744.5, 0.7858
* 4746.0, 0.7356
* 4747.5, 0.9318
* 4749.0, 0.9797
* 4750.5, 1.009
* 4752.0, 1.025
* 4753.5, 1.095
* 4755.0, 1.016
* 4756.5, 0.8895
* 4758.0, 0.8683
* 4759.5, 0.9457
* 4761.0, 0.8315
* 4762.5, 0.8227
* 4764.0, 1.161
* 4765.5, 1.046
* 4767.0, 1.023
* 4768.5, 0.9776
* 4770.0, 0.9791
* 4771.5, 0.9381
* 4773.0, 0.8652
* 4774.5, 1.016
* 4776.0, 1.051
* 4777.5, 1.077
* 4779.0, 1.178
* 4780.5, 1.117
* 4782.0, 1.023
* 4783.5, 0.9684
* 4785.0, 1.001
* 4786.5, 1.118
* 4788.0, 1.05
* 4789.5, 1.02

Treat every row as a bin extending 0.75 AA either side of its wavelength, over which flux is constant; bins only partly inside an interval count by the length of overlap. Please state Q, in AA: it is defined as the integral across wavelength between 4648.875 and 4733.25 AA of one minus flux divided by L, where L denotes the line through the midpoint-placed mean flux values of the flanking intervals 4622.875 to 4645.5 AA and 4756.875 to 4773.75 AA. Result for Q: -0.8 AA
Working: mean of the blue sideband 0.954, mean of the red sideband 0.949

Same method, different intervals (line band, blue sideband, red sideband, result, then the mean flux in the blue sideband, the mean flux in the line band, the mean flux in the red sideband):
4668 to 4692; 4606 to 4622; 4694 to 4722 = 0.8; 1.02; 0.949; 0.966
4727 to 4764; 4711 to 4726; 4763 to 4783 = 1.9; 1.01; 0.967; 1.03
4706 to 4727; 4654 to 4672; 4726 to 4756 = -0.8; 0.916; 1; 0.988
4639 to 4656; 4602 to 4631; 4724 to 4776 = 1.4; 0.999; 0.913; 0.977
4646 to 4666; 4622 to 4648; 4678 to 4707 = 0.4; 0.953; 0.944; 0.98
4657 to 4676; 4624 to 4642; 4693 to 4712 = 1.5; 0.975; 0.89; 0.959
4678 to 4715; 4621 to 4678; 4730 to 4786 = -1.0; 0.934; 0.983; 0.989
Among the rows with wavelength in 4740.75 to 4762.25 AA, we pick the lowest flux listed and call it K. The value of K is 0.7356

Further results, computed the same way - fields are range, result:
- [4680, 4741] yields 0.846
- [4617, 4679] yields 0.7584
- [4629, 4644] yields 0.8147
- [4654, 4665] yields 0.8099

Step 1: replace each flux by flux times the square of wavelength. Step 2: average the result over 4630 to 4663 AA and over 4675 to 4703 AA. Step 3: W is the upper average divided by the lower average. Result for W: 1.05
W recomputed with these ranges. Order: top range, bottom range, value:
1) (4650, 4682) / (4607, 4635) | 0.92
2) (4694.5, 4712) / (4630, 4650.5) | 1.04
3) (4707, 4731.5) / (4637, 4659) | 1.10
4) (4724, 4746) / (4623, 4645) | 1.08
